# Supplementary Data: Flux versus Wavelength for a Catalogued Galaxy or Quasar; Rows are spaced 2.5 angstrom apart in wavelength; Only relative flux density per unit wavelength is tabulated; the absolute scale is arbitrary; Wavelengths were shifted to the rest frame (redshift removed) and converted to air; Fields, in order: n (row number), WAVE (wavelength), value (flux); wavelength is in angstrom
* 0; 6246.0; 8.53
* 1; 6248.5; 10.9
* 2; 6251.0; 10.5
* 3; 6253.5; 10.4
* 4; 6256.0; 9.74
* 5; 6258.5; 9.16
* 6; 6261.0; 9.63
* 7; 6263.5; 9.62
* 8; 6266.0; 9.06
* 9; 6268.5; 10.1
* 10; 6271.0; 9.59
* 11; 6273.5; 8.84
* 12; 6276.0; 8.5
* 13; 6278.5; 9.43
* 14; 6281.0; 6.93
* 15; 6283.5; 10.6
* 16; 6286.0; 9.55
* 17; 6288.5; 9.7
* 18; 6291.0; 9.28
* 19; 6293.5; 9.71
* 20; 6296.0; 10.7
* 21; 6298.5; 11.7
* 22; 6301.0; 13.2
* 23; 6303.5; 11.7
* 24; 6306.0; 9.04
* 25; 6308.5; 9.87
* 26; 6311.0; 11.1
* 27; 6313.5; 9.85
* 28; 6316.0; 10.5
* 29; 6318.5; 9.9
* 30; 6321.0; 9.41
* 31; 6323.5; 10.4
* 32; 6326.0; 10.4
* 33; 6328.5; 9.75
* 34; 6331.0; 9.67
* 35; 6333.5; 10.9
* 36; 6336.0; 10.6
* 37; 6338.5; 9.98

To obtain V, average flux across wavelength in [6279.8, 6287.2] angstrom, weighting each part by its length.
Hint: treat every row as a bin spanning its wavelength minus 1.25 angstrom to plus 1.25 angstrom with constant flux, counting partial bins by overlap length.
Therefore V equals 9.04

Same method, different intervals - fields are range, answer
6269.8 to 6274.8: 9.2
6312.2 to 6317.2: 10.2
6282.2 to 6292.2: 9.77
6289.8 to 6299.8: 10.4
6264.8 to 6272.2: 9.59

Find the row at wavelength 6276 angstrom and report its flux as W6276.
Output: 8.5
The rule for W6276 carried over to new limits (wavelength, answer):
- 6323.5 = 10.4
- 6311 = 11.1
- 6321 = 9.41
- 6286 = 9.55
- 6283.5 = 10.6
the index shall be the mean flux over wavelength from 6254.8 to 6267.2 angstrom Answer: 9.44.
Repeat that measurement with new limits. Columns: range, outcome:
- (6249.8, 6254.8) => 10.4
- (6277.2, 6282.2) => 8.2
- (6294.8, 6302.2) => 11.9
